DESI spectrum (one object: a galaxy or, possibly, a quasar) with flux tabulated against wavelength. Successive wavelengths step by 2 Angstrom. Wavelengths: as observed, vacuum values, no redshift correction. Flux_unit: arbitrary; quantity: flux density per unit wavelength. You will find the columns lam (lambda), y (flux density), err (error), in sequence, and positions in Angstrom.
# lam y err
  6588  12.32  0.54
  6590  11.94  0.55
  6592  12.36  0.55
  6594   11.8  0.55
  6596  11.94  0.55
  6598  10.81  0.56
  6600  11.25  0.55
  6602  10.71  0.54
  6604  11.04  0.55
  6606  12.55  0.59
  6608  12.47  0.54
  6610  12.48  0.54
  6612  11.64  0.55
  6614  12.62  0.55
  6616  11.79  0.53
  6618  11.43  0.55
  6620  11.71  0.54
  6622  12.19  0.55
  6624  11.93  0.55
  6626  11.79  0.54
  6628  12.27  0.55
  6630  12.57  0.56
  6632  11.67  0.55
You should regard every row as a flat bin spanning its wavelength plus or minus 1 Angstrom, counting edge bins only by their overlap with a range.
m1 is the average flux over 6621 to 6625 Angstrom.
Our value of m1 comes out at 12.1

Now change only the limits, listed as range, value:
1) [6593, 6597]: 11.9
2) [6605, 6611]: 12.5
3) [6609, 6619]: 12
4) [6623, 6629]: 12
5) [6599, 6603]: 11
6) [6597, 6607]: 11.3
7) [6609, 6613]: 12.1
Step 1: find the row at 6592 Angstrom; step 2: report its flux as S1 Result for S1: 12.36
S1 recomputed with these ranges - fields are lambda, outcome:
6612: 11.64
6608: 12.47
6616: 11.79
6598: 10.81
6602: 10.71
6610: 12.48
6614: 12.62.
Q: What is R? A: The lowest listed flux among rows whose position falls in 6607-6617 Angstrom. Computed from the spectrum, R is 11.64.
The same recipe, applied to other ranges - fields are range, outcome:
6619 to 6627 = 11.71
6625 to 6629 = 11.79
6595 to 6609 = 10.71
